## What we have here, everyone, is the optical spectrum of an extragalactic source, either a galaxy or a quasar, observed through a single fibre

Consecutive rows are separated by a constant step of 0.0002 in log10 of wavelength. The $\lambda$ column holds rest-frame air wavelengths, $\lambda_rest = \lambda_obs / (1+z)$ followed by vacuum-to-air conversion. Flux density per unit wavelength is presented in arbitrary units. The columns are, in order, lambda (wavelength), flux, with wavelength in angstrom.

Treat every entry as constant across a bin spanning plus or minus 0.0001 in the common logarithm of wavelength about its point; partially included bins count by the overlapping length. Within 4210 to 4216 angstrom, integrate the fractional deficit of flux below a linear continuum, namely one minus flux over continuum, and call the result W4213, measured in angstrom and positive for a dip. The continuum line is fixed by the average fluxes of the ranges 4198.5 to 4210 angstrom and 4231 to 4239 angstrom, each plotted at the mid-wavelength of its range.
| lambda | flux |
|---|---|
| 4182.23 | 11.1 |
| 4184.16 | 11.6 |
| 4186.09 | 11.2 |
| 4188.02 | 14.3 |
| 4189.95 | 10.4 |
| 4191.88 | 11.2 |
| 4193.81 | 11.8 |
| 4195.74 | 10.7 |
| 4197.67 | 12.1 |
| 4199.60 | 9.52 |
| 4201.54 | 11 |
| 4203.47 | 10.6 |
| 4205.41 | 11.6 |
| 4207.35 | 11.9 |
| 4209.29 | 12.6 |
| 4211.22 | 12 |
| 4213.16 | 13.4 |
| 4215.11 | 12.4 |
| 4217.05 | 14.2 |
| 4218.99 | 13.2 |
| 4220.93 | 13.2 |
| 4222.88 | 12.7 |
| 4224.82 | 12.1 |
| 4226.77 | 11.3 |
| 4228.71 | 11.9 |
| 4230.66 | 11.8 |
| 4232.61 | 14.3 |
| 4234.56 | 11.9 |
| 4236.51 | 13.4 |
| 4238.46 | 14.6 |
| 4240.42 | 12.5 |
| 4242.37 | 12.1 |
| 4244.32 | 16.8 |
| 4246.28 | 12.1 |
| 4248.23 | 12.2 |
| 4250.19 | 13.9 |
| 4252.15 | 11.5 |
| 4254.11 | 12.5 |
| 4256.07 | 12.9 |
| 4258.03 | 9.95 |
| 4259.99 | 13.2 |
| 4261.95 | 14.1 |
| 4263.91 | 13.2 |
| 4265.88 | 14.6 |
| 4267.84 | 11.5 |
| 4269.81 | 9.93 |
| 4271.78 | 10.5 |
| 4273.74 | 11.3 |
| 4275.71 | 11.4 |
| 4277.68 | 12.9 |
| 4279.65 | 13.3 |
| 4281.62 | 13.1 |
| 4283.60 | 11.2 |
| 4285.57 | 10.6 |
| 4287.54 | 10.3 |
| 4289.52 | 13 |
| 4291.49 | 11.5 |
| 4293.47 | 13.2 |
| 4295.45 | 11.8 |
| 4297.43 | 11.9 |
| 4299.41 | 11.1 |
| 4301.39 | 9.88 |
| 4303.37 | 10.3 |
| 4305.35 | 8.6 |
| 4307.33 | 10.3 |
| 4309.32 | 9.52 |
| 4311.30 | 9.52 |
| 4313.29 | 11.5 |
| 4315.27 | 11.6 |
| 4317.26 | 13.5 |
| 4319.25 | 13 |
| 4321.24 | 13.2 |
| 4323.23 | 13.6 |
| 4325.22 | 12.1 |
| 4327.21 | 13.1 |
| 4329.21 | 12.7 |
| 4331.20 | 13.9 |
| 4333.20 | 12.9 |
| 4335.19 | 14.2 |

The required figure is -0.4 angstrom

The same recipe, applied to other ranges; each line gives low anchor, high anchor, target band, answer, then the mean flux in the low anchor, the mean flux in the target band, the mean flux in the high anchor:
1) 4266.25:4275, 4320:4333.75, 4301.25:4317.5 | 2.7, 11.1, 10.4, 13.1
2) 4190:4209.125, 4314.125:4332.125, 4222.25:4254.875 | -2.9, 11.2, 12.8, 13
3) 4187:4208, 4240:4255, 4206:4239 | -1.5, 11.4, 12.7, 13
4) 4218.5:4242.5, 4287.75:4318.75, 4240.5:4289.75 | -1.4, 12.7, 12.3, 11.2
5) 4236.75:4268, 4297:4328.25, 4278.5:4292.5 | 0.3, 13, 11.9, 11.4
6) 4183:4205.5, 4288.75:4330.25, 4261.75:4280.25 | -1.0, 11.3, 12.2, 11.7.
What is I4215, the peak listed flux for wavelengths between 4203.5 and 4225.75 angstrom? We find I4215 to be 14.2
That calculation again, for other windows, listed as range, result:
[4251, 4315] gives 14.6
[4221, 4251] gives 16.8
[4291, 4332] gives 13.9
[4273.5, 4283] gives 13.3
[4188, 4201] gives 14.3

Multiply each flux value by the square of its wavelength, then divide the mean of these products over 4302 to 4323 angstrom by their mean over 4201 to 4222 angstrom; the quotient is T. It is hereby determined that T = 0.95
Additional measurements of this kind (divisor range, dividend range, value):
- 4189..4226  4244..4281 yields 1.07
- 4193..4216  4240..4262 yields 1.12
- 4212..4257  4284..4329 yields 0.92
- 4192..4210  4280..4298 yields 1.10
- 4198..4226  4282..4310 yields 0.94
